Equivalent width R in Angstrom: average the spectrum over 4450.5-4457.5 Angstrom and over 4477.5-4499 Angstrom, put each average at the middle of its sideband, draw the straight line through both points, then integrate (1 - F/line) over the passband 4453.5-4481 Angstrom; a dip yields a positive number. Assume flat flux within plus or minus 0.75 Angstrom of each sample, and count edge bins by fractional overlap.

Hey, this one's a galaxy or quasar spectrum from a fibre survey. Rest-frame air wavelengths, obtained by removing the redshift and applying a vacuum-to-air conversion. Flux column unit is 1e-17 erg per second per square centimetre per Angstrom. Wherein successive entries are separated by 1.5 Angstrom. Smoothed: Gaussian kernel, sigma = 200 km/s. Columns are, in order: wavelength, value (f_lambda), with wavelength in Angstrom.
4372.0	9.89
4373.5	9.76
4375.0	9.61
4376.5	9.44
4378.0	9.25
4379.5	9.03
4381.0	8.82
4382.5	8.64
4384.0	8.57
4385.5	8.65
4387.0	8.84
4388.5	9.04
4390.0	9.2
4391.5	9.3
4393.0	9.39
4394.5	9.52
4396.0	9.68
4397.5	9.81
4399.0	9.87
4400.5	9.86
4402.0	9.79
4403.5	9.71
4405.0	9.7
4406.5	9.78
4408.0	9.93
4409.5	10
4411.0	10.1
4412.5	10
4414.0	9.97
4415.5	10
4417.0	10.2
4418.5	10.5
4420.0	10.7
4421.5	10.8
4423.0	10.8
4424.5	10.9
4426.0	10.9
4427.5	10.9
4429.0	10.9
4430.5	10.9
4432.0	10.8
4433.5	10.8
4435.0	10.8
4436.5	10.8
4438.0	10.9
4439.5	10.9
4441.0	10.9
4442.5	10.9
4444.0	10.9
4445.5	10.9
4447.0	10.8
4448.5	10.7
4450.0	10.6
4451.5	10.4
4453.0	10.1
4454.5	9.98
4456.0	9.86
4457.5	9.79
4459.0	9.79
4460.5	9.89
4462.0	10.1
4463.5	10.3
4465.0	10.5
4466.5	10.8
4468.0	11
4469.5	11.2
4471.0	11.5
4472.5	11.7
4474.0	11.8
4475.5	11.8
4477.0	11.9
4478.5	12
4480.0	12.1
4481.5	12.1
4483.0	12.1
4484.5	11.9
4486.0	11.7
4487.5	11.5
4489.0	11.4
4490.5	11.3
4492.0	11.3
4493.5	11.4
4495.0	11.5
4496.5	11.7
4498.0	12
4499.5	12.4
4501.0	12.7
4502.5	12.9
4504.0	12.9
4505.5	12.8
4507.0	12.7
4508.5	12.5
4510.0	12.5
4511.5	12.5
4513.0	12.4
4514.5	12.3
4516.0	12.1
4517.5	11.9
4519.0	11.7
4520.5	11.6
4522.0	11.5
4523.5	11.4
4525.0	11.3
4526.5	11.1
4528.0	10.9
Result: -0.4 Angstrom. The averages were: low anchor 10.1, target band 10.9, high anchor 11.7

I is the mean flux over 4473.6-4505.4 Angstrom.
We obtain 11.9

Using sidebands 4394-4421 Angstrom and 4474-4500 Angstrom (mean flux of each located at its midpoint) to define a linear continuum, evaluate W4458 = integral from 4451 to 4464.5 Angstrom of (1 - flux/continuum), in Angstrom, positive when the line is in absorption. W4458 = 1.3 Angstrom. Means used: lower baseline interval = 9.96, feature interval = 10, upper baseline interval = 11.8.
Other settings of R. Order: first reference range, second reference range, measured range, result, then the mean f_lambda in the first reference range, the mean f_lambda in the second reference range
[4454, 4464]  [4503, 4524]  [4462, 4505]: -2.8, 9.95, 12.2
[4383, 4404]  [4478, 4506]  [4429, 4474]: 0.9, 9.36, 12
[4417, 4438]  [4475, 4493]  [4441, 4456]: 0.8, 10.8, 11.8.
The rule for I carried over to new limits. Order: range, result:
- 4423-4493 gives 11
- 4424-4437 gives 10.9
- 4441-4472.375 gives 10.5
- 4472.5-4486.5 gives 11.9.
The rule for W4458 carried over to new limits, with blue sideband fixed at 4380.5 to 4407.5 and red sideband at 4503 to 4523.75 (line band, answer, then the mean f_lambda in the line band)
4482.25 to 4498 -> 0.1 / 11.6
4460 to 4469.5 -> 0.5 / 10.5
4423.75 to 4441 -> -1.0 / 10.9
